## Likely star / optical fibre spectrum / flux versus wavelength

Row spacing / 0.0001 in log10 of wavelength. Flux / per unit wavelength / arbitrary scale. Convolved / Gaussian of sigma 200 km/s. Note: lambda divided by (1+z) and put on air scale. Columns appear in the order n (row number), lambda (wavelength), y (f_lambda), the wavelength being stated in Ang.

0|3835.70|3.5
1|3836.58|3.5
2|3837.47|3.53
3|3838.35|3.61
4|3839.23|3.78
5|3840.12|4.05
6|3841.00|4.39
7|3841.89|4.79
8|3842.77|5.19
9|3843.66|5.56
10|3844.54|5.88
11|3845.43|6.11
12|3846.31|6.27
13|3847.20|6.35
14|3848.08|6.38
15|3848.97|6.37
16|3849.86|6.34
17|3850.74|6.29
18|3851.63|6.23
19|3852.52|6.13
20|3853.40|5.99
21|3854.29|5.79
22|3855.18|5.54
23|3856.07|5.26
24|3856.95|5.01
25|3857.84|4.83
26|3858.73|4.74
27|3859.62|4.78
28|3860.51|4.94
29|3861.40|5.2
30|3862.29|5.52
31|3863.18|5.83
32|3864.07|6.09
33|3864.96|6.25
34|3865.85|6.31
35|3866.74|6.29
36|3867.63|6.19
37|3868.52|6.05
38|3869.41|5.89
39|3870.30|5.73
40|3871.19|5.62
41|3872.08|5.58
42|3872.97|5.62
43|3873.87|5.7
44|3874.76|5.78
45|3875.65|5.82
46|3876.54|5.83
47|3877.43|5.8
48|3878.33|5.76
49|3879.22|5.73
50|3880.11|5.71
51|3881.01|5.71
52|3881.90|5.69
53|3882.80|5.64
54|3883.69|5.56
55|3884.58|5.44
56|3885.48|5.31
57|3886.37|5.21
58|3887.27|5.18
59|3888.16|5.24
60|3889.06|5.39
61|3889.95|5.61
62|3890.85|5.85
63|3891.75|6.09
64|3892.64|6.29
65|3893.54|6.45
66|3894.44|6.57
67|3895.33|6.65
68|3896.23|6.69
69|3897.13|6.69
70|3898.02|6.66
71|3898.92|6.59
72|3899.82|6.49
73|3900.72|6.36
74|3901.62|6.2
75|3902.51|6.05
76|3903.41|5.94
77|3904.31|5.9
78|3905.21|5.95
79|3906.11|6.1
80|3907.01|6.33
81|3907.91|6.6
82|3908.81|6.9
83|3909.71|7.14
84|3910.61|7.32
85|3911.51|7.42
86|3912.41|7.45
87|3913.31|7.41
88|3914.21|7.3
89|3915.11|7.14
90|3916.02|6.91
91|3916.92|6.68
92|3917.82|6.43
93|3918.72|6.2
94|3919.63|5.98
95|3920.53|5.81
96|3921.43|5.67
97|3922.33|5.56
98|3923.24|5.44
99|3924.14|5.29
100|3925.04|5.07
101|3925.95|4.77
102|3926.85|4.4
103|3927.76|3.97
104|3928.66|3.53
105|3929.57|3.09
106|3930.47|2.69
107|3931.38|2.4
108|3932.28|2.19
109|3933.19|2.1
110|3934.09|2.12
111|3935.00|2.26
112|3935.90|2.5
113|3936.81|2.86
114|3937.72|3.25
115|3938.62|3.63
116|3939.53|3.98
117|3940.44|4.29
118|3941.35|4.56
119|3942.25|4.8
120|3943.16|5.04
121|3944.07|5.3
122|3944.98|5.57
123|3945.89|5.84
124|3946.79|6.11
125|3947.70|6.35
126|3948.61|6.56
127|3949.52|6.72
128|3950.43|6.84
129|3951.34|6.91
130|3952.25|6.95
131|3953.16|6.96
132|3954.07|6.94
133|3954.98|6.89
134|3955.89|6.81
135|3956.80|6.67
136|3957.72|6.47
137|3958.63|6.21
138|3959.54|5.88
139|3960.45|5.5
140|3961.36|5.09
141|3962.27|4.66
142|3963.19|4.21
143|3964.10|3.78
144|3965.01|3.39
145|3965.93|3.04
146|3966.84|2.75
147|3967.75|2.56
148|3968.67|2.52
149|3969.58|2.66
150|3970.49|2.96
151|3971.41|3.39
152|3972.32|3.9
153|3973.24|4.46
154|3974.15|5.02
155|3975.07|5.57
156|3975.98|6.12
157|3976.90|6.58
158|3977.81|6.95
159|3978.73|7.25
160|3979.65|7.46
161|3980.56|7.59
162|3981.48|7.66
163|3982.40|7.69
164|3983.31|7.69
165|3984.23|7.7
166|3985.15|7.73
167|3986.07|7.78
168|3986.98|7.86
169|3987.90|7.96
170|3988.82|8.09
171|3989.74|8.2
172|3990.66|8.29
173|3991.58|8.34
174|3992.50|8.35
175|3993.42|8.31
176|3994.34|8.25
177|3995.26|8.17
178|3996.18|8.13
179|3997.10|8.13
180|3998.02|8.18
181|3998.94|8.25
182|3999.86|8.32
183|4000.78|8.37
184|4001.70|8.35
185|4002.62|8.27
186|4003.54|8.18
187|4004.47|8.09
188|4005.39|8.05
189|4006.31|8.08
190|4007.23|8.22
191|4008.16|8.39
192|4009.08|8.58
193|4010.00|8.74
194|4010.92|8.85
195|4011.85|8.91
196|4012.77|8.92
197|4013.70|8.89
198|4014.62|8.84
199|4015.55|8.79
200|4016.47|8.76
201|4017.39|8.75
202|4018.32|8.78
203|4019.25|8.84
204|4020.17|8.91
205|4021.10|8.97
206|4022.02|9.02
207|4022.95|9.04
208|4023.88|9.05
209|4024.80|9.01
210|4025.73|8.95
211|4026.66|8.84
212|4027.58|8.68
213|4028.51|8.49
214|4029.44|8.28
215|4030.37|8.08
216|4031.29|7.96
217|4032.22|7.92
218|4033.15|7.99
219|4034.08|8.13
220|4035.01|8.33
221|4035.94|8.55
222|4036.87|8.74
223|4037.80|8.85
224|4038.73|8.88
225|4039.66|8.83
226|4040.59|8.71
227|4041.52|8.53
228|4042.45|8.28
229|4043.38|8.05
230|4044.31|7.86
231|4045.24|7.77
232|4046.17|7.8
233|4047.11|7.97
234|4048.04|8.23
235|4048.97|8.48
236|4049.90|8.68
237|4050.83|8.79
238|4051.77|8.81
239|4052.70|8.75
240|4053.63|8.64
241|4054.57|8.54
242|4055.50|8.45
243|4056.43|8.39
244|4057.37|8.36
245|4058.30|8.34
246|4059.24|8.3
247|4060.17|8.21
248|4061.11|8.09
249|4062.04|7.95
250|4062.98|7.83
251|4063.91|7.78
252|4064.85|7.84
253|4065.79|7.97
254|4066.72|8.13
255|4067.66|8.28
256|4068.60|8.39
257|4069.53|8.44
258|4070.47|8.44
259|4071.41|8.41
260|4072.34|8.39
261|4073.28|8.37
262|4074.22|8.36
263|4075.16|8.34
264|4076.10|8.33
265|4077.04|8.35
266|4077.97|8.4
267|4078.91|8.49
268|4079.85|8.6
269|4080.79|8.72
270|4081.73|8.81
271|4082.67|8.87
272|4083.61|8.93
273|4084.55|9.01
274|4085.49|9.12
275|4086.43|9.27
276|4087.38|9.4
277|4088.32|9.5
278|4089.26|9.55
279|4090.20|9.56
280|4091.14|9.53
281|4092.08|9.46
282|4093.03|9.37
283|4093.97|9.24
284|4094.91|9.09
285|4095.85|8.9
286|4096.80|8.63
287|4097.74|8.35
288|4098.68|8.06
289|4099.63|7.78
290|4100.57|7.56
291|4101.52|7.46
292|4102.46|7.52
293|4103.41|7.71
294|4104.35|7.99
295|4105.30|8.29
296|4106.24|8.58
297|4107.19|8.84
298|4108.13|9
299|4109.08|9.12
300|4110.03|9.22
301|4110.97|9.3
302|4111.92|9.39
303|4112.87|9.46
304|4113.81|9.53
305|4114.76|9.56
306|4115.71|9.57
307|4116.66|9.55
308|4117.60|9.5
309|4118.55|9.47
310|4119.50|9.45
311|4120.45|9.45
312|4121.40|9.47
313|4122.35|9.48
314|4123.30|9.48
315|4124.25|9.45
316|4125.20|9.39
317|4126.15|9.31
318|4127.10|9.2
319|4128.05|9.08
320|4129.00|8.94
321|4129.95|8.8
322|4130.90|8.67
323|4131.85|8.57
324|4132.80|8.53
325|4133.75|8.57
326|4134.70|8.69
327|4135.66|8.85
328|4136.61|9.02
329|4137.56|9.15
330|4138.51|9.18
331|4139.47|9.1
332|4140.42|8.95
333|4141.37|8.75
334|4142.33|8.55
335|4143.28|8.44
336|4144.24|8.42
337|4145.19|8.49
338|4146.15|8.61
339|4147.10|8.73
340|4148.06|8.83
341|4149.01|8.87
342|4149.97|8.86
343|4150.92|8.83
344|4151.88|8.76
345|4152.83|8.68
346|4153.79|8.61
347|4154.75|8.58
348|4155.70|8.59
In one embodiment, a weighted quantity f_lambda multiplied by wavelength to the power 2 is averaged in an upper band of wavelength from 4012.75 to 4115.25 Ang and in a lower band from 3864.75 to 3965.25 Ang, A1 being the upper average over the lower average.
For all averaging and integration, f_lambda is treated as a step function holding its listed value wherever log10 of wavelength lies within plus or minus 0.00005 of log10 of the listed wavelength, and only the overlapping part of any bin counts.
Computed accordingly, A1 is 1.7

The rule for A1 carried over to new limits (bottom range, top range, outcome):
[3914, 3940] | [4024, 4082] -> 2.02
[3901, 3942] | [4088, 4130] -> 1.93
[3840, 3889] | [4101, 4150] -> 1.80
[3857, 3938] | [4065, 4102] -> 1.72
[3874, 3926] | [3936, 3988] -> 0.93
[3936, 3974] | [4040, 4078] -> 1.77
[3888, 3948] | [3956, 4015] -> 1.31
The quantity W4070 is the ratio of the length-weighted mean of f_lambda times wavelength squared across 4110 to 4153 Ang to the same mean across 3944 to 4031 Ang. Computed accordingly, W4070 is 1.4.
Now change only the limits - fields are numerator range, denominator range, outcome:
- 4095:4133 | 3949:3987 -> 1.67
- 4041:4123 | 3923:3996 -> 1.68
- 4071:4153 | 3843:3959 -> 1.74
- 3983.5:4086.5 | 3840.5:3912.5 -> 1.54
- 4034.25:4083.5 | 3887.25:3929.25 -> 1.48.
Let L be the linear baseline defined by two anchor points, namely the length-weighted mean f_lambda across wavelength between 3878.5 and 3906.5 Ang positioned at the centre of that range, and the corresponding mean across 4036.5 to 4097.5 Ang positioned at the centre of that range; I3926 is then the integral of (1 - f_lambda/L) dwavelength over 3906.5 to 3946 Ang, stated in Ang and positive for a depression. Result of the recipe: 8.6 Ang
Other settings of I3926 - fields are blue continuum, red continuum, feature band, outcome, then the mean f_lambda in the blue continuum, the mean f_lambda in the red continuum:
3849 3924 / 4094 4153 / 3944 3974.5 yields 7.5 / 6.02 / 8.86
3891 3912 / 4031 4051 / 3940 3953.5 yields 2.2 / 6.49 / 8.33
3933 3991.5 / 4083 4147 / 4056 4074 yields -0.9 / 5.53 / 8.94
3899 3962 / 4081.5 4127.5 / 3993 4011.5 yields -3.6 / 5.51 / 9.01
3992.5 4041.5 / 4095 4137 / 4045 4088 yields 1.3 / 8.53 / 8.88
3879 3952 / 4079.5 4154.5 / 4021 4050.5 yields -3.6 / 5.5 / 8.92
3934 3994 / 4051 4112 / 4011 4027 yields -4.2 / 5.7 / 8.57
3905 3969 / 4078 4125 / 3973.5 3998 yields -4.7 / 5.21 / 8.97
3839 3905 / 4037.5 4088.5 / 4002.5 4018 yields -1.7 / 5.77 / 8.45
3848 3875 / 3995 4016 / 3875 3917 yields 1.1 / 5.74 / 8.42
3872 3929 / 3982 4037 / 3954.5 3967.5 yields 4.0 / 6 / 8.4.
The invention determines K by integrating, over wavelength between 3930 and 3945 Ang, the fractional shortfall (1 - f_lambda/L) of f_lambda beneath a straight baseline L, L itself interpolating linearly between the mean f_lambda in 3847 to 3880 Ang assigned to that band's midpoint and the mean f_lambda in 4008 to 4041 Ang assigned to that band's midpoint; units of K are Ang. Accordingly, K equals 7.8 Ang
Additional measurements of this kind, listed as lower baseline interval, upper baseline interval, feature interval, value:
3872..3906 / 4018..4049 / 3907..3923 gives -0.7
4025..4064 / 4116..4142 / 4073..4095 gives -0.6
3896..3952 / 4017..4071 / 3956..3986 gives 5.6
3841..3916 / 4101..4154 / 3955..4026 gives 1.9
